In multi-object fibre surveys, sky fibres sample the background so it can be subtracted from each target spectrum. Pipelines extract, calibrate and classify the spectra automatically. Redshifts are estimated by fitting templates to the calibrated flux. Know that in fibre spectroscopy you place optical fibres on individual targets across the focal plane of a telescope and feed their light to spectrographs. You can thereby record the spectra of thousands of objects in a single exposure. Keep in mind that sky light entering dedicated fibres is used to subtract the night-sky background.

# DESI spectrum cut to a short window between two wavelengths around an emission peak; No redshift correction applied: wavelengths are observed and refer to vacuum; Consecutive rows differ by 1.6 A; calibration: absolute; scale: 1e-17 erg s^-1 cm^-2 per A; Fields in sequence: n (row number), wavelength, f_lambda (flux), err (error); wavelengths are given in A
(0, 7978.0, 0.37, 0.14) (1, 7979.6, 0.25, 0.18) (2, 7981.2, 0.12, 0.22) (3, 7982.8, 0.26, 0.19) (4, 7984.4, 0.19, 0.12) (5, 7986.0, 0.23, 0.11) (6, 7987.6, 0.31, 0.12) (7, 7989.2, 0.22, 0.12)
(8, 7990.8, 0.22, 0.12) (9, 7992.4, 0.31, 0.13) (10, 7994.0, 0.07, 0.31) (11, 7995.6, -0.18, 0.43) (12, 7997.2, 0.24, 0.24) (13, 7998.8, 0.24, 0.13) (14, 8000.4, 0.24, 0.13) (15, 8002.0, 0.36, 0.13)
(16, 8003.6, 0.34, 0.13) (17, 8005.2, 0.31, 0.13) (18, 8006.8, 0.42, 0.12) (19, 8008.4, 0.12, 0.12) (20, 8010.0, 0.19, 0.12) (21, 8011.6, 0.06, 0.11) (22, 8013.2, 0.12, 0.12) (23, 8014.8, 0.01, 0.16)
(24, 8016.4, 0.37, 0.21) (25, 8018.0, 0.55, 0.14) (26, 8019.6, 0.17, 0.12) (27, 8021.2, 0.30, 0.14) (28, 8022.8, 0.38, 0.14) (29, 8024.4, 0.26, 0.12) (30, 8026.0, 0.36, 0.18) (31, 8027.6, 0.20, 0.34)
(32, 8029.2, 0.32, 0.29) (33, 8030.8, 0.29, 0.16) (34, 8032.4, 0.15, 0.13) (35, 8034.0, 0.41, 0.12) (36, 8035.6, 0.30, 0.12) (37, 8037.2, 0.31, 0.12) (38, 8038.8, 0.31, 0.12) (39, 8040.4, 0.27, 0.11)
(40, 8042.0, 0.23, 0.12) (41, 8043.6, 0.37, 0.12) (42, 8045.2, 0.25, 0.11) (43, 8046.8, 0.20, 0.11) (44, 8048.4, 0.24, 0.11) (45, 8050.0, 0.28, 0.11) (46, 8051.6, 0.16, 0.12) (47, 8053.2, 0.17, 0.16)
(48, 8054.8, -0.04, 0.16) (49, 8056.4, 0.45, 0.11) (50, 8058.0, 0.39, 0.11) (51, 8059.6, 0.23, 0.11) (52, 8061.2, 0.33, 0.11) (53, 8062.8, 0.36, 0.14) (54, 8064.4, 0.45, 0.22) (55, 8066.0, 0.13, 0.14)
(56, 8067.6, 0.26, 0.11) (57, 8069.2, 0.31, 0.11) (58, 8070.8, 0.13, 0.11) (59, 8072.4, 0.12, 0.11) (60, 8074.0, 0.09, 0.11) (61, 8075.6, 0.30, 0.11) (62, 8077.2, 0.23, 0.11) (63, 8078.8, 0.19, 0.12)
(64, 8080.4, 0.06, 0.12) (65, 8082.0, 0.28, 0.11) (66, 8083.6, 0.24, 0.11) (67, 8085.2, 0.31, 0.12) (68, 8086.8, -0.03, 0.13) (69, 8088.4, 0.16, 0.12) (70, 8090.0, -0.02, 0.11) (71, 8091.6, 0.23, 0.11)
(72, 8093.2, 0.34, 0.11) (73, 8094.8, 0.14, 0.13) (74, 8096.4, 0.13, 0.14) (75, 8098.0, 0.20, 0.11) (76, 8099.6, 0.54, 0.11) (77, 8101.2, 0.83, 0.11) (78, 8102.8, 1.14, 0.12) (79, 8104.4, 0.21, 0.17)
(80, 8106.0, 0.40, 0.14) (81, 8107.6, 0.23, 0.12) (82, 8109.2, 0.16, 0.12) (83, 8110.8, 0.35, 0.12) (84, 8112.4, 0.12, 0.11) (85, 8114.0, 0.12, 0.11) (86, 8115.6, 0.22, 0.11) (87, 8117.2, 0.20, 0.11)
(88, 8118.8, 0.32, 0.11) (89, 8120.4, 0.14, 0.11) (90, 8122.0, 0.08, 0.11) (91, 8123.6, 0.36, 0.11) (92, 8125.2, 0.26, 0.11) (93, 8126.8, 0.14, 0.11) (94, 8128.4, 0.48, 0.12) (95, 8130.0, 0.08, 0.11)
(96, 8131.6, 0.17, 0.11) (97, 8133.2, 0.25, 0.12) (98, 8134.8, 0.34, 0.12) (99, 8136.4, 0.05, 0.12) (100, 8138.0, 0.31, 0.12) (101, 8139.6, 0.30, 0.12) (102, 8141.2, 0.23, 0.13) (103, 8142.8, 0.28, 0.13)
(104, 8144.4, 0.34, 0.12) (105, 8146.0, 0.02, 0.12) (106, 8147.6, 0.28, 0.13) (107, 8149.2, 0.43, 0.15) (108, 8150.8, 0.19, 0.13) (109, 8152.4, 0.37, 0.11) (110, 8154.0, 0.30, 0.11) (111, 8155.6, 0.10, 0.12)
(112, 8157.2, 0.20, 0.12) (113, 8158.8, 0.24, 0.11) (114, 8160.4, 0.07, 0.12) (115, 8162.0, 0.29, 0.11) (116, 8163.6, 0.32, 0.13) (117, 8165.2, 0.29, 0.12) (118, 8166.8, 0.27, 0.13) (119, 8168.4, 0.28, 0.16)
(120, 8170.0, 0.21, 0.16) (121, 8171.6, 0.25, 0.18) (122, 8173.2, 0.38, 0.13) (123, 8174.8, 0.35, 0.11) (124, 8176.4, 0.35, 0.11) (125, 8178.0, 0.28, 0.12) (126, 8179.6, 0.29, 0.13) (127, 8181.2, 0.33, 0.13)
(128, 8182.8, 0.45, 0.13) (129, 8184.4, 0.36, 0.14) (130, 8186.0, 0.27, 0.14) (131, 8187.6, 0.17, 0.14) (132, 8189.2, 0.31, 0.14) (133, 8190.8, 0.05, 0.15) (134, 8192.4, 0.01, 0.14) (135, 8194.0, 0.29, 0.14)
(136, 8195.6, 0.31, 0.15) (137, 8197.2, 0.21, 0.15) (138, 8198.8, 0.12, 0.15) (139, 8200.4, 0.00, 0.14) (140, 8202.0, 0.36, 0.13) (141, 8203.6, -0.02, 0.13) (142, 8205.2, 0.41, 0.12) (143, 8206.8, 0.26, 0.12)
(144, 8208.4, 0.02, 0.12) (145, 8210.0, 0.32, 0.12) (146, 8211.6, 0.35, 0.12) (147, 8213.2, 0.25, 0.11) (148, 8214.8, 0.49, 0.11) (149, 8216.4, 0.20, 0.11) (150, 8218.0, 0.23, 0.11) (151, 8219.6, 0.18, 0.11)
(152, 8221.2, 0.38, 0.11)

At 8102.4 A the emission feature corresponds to H-gamma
